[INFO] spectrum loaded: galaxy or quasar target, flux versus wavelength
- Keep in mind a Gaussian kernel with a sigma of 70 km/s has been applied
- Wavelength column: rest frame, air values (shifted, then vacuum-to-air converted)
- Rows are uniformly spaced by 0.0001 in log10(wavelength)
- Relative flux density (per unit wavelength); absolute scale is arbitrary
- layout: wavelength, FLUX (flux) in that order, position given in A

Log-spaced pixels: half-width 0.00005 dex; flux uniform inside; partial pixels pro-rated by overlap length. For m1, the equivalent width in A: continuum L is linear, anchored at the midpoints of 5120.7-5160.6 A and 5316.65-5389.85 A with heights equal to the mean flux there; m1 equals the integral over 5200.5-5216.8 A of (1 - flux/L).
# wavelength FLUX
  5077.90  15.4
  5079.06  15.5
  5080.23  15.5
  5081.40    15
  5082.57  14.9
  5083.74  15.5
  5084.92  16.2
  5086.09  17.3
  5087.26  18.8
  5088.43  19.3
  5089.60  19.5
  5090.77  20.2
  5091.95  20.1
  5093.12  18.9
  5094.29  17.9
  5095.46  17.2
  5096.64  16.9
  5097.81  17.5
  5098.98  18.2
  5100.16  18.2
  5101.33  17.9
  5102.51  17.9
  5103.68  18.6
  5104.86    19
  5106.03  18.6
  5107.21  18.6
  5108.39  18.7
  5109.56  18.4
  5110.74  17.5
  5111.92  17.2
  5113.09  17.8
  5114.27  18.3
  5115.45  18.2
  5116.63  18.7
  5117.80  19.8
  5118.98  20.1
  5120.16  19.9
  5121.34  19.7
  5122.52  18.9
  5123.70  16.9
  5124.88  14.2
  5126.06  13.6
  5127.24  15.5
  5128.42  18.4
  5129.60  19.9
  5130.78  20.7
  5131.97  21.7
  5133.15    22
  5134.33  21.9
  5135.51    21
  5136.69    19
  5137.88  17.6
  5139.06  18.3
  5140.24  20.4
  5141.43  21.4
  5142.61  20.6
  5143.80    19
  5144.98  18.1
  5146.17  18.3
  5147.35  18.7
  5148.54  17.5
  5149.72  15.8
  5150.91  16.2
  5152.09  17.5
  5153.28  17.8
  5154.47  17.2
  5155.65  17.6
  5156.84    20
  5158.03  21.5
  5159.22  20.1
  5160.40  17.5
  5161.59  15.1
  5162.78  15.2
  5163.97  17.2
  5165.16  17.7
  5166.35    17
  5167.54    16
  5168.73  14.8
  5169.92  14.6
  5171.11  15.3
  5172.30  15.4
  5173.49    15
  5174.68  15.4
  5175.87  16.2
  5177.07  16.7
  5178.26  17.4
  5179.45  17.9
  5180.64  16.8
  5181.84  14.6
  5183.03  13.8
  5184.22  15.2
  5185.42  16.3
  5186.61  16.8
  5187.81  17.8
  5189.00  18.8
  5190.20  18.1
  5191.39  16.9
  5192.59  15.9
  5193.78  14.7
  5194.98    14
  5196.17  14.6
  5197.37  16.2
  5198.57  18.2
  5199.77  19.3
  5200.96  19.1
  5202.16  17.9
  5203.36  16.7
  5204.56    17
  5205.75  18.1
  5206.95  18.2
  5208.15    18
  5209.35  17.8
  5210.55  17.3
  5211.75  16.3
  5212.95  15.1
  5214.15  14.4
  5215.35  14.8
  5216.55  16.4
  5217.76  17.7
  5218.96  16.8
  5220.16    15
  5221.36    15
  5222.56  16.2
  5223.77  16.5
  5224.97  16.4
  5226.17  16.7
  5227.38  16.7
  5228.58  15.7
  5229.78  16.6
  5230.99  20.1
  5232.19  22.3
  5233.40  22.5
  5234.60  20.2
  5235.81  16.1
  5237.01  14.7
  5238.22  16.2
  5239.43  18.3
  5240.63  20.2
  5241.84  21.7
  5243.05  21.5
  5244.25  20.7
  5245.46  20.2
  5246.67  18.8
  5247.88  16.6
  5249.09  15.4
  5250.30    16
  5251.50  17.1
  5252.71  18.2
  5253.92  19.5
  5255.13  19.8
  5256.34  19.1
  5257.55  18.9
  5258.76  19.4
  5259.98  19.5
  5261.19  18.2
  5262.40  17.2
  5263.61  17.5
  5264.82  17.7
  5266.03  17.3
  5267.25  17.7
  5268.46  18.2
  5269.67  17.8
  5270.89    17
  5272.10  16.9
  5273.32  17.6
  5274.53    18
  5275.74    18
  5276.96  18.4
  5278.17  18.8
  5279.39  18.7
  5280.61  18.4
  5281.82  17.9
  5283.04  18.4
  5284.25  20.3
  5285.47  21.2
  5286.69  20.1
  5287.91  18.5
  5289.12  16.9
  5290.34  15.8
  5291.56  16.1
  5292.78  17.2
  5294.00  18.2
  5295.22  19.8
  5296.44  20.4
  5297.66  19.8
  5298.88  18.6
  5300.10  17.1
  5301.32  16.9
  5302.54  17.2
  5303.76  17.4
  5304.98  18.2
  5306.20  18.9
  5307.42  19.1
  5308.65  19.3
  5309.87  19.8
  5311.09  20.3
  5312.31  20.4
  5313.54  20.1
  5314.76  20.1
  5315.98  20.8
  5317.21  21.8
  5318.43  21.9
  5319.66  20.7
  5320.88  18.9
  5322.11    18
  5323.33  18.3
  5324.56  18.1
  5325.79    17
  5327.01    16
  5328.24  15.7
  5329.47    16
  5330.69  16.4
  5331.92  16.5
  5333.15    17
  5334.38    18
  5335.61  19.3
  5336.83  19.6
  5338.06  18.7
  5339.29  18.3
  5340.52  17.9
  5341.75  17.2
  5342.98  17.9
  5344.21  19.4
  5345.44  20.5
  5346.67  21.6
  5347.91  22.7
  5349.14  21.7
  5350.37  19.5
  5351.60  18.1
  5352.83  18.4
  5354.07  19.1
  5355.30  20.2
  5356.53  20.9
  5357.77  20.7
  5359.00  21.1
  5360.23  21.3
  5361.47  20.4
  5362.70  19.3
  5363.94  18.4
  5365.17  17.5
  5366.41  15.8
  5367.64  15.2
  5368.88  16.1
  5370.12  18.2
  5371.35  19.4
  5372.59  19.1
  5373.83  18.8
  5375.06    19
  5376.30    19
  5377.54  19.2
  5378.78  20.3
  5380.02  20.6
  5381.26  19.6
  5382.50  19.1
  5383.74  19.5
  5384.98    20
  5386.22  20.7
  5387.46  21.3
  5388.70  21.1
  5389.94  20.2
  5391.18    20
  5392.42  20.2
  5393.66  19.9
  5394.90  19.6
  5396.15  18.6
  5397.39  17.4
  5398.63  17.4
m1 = 1.6 A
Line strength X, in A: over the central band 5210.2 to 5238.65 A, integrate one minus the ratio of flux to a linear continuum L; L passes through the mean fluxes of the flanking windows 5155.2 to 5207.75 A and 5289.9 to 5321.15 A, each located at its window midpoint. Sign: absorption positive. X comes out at 1.1 A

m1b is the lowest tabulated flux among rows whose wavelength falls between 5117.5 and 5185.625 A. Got 13.6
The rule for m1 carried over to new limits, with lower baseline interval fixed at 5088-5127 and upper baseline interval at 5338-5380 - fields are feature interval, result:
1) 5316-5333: 0.8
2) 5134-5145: -0.9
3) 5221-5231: 1.2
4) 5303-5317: -0.4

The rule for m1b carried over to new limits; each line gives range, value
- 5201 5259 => 14.4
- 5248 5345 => 15.4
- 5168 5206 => 13.8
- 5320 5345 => 15.7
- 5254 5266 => 17.2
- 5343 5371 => 15.2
